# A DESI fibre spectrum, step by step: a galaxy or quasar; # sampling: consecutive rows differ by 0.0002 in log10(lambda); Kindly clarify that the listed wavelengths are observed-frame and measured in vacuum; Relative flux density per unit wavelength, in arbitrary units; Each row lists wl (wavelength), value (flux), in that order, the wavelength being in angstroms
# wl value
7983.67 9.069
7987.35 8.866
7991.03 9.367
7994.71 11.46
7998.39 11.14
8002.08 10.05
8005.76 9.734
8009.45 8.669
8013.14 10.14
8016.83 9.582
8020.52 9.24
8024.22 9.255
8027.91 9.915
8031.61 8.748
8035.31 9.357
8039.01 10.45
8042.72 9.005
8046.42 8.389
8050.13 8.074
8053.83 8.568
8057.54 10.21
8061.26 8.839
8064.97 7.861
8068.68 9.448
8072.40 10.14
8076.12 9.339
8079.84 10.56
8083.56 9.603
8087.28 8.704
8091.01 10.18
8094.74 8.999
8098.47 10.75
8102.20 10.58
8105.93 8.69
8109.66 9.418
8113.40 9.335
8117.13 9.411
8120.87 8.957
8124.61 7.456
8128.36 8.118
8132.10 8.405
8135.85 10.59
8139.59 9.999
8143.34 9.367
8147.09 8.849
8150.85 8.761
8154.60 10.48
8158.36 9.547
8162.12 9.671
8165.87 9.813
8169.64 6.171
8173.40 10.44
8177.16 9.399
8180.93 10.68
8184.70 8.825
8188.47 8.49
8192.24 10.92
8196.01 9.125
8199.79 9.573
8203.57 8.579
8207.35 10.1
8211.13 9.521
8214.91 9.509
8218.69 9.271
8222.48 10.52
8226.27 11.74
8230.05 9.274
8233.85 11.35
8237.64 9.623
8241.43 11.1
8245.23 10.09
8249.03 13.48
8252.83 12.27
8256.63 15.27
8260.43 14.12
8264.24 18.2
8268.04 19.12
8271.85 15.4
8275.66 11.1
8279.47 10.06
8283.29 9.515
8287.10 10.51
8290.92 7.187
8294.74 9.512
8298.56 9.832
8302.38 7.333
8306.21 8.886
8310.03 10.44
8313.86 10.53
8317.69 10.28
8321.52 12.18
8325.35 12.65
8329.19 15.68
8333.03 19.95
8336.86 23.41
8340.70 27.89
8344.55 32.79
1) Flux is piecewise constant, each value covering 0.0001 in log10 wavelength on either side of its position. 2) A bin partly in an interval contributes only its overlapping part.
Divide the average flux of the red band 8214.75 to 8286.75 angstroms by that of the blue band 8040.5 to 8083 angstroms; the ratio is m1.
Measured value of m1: 1.33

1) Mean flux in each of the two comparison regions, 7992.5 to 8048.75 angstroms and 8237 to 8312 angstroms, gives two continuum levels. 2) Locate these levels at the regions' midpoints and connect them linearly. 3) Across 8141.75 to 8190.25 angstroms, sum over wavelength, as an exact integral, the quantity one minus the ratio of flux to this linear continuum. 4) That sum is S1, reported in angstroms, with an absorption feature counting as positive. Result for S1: 6.9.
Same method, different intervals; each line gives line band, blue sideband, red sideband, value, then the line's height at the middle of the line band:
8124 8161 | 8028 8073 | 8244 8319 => 3.3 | 10.1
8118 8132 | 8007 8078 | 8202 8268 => 2.7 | 10.3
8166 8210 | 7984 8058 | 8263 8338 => 7.5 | 11.2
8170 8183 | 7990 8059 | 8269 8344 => 2.1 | 11.5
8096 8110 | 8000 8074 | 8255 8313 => 0.1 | 9.94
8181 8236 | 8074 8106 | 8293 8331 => 2.6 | 10.3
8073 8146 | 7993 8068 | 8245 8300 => 7.1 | 10.4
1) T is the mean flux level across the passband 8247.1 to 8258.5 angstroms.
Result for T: 13.7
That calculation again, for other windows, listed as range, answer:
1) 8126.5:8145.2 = 9.3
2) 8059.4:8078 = 9.13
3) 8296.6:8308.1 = 8.68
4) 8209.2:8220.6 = 9.44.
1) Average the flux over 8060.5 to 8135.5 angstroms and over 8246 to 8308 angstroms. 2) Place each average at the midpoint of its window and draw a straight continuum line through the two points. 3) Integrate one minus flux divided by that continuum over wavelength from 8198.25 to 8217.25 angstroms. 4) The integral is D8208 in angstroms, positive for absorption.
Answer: 2.6 angstroms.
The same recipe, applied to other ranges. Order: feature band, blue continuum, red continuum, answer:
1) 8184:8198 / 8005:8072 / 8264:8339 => 2.2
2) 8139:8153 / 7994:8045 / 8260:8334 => 2.0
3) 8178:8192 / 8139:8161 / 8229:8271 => 1.6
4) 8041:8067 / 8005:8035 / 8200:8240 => 2.1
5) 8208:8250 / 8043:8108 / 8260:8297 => 4.4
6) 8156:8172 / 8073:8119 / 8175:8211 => 1.1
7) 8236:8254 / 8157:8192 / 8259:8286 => 1.8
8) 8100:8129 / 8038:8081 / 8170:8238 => 1.1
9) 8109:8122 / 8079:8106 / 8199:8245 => 0.7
